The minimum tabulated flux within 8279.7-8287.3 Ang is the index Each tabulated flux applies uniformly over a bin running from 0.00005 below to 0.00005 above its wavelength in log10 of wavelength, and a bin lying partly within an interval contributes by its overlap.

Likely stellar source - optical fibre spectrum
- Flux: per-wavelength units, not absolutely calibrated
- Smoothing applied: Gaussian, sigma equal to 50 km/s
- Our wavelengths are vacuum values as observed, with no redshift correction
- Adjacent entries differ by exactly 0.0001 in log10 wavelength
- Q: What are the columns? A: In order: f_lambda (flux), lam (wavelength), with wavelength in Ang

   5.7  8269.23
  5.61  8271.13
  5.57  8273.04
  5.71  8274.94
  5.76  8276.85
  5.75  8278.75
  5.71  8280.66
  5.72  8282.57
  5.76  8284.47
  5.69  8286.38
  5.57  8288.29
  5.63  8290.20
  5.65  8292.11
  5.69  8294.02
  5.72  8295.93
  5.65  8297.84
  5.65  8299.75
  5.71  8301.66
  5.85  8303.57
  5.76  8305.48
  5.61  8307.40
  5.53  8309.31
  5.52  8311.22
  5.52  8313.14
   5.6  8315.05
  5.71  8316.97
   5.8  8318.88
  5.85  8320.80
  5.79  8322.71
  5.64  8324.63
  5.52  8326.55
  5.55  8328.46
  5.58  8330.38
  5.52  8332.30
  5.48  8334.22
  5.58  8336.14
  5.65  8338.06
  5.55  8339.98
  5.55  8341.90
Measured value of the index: 5.69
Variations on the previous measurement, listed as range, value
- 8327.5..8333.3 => 5.52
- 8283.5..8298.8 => 5.57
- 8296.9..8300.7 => 5.65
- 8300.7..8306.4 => 5.71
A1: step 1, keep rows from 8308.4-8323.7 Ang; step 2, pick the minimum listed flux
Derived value 5.52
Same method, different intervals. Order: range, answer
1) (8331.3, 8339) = 5.48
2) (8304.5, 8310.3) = 5.53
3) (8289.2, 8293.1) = 5.63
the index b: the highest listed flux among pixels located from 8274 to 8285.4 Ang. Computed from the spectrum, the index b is 5.76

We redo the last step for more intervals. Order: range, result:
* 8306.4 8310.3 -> 5.61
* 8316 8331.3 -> 5.85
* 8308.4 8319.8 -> 5.8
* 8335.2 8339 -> 5.65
